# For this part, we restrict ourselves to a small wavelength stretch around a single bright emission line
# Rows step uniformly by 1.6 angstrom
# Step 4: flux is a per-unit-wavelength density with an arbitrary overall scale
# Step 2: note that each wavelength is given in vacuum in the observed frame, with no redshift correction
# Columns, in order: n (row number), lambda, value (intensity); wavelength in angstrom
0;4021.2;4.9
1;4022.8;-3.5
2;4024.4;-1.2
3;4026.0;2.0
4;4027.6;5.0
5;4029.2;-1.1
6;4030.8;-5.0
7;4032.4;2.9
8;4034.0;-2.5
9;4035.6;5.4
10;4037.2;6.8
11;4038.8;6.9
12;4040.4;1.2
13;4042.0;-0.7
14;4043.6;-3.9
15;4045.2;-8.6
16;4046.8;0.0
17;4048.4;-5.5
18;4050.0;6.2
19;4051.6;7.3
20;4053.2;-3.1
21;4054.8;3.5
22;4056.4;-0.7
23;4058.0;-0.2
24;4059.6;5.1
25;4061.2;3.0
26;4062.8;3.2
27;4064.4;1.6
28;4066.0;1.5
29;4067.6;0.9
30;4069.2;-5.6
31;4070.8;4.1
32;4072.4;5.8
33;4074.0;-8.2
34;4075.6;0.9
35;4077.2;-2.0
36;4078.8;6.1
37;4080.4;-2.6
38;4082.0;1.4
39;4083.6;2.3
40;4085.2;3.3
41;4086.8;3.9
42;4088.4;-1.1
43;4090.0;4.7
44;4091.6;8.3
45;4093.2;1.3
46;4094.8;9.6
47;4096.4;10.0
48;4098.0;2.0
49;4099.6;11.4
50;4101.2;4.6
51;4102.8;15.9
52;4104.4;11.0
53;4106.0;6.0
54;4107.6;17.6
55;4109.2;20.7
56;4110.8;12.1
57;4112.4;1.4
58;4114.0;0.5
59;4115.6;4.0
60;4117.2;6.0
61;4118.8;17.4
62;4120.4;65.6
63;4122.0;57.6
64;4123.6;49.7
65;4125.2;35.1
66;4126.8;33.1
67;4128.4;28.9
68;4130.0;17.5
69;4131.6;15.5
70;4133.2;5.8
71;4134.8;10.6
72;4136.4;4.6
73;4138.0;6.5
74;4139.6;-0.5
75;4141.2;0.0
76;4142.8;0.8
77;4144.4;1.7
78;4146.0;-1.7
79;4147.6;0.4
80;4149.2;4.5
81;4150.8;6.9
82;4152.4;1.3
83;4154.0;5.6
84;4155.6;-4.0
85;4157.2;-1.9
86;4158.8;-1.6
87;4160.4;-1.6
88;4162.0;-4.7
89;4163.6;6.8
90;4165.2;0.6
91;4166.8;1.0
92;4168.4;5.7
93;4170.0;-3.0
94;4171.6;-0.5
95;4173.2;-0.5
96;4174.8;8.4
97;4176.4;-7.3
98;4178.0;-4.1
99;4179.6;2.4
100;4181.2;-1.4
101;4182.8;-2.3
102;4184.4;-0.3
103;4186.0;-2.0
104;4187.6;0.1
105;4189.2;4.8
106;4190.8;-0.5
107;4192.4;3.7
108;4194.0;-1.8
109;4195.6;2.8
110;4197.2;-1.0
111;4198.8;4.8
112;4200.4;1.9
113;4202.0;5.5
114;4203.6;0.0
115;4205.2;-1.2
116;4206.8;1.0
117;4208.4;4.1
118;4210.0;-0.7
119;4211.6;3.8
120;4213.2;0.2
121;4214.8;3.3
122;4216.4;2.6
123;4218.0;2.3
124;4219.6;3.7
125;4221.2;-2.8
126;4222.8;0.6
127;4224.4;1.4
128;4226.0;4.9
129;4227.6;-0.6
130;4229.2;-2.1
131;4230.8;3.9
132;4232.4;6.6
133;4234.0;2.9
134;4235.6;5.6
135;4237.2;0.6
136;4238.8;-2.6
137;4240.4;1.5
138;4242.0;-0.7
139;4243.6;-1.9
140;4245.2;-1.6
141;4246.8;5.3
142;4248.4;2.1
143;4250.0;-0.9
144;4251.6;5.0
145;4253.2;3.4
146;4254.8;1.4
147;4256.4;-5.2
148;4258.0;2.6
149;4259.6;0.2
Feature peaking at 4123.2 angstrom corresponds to Lyman alpha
